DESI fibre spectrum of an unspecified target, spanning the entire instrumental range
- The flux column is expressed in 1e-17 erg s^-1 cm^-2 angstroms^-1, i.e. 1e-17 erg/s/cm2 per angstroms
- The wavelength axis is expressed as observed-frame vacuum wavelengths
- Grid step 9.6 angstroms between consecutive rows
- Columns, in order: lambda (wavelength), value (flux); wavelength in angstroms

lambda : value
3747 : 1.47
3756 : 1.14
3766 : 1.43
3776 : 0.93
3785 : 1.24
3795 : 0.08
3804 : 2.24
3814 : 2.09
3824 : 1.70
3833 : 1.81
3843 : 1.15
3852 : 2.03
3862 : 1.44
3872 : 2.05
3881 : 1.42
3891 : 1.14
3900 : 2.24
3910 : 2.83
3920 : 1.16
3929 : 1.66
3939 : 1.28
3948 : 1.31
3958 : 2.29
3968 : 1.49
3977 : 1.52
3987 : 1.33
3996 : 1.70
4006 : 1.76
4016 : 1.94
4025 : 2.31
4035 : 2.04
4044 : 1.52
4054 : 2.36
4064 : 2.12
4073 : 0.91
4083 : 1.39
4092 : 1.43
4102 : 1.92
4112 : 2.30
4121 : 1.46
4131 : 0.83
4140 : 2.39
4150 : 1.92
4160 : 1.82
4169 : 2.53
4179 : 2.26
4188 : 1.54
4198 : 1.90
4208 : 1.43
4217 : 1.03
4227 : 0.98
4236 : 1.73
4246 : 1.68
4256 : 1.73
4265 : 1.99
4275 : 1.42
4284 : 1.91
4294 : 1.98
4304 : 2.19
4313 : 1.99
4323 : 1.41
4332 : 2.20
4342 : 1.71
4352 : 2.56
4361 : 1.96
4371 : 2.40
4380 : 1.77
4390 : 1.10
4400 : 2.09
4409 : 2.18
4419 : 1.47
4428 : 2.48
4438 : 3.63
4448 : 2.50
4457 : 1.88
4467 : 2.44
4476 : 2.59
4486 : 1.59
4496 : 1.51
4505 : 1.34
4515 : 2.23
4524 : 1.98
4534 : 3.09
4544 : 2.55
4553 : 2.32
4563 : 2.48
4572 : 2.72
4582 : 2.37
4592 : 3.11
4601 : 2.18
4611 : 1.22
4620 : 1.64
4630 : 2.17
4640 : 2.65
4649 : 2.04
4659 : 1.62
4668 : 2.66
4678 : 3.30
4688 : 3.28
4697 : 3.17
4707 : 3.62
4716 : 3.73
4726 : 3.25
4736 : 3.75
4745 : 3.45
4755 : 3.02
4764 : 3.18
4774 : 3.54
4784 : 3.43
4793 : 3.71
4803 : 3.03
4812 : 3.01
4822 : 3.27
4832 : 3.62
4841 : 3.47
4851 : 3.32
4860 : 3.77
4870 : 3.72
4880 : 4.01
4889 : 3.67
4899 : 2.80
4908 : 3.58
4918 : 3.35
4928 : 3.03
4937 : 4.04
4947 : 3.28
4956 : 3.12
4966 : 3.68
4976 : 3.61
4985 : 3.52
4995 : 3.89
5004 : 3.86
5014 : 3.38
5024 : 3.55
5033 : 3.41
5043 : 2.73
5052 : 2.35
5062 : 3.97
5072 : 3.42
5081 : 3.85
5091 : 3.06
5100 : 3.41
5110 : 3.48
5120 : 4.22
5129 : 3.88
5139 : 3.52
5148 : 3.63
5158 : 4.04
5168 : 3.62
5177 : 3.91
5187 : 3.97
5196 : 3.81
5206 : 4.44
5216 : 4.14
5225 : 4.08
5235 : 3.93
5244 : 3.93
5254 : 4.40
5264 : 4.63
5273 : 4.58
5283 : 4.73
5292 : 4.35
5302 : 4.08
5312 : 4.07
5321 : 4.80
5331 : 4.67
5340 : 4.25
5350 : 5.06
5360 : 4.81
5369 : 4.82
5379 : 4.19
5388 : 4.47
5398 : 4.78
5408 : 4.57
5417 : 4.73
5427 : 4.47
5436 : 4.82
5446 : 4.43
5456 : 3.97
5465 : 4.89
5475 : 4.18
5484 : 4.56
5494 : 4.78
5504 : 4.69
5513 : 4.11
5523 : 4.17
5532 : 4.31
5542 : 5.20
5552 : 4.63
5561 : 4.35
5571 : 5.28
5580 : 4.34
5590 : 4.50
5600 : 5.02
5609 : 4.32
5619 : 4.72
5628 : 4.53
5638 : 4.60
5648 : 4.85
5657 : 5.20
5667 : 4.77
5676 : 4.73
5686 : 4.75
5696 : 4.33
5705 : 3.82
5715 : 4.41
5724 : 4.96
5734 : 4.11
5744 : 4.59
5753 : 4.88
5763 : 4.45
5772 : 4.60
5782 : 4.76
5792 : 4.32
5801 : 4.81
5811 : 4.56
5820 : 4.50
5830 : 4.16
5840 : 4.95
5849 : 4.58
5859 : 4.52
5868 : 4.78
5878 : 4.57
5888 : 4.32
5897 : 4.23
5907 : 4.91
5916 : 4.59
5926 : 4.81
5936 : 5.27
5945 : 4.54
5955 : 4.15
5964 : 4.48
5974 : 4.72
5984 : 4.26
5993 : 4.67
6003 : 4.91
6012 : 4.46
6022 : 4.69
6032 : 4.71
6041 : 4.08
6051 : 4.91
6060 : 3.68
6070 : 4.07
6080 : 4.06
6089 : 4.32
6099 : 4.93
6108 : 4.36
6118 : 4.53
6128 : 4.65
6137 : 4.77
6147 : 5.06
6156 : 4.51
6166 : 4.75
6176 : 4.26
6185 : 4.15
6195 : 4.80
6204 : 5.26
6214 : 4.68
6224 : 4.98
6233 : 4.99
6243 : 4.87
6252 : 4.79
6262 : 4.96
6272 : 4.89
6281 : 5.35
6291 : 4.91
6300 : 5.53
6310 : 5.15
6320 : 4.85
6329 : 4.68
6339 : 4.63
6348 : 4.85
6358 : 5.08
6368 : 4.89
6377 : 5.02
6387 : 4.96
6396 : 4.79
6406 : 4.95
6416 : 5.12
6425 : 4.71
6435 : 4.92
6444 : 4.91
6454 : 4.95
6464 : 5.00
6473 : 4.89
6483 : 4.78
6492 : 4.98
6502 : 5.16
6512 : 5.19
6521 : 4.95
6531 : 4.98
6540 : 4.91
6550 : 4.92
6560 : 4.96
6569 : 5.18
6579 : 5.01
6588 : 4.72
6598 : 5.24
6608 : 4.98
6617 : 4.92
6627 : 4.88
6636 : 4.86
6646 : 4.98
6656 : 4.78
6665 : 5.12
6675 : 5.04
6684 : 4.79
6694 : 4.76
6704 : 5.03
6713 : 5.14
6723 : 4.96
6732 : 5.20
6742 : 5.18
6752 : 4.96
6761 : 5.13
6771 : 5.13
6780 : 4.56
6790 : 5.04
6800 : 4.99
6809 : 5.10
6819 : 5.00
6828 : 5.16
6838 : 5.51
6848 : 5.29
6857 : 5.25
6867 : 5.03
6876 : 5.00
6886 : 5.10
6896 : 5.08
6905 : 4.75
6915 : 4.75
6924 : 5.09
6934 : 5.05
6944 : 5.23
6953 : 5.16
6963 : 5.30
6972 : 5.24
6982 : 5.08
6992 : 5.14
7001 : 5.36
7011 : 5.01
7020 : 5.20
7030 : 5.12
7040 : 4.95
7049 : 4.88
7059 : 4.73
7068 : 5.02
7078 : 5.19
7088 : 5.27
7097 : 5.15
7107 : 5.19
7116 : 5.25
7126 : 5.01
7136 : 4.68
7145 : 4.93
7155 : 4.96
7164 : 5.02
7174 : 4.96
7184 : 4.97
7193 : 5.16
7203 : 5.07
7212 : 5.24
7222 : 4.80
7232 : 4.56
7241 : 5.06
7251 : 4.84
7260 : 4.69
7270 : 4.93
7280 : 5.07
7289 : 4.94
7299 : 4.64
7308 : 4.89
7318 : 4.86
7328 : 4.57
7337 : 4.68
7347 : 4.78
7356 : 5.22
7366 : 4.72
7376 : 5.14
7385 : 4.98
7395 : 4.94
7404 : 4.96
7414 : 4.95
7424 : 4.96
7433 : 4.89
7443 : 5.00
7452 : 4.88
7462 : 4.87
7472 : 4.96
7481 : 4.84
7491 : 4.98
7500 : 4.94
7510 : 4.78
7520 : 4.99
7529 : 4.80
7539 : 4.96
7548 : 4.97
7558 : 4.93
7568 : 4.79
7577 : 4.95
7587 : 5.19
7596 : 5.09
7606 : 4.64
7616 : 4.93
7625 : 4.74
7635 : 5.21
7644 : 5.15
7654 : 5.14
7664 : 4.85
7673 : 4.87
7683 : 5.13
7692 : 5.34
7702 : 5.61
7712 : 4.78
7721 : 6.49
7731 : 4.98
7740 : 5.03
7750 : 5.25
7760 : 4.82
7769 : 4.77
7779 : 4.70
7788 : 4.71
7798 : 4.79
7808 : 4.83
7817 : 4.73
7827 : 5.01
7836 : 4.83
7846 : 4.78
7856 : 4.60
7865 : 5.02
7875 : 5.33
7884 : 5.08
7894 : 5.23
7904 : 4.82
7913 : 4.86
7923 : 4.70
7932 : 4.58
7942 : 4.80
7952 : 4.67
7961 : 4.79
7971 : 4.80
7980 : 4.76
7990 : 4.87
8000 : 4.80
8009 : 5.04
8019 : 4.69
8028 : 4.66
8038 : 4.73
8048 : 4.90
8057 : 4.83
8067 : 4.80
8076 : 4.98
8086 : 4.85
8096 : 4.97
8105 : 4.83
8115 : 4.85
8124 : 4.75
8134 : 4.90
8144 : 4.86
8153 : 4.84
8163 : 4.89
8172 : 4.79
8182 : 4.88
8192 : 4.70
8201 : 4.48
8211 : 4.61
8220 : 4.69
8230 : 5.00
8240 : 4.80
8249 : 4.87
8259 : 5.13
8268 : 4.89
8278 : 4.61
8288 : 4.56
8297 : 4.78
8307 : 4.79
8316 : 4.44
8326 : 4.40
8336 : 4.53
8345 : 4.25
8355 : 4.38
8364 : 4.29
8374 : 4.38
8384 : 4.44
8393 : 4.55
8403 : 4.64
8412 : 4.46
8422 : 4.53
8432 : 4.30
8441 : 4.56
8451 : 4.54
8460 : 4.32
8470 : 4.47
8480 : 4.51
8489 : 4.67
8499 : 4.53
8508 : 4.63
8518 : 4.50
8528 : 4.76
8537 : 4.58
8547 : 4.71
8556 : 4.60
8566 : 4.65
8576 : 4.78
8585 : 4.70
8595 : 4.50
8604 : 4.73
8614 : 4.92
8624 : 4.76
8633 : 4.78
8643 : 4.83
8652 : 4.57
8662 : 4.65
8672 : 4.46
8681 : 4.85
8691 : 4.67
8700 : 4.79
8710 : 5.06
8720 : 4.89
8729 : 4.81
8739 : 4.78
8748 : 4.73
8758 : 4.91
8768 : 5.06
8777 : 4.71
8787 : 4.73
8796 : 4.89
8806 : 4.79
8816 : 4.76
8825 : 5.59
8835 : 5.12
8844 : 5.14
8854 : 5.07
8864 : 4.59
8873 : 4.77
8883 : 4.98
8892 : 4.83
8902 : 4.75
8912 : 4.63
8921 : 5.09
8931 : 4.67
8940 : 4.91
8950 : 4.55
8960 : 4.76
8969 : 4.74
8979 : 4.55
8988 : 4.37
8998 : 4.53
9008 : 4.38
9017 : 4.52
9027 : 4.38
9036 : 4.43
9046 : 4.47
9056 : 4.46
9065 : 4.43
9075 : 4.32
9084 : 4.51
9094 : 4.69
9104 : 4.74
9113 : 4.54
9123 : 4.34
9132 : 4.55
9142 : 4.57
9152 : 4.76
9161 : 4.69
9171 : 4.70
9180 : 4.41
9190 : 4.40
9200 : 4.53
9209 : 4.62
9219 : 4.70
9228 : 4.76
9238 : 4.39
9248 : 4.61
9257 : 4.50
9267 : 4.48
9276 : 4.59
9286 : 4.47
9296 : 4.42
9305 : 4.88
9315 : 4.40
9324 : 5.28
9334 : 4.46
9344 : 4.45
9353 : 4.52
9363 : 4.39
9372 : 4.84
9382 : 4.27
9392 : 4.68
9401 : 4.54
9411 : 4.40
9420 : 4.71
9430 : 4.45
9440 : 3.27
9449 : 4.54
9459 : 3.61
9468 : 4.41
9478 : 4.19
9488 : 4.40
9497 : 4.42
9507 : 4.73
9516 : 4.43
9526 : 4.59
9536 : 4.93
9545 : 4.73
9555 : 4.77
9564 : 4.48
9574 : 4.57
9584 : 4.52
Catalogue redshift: 0.173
